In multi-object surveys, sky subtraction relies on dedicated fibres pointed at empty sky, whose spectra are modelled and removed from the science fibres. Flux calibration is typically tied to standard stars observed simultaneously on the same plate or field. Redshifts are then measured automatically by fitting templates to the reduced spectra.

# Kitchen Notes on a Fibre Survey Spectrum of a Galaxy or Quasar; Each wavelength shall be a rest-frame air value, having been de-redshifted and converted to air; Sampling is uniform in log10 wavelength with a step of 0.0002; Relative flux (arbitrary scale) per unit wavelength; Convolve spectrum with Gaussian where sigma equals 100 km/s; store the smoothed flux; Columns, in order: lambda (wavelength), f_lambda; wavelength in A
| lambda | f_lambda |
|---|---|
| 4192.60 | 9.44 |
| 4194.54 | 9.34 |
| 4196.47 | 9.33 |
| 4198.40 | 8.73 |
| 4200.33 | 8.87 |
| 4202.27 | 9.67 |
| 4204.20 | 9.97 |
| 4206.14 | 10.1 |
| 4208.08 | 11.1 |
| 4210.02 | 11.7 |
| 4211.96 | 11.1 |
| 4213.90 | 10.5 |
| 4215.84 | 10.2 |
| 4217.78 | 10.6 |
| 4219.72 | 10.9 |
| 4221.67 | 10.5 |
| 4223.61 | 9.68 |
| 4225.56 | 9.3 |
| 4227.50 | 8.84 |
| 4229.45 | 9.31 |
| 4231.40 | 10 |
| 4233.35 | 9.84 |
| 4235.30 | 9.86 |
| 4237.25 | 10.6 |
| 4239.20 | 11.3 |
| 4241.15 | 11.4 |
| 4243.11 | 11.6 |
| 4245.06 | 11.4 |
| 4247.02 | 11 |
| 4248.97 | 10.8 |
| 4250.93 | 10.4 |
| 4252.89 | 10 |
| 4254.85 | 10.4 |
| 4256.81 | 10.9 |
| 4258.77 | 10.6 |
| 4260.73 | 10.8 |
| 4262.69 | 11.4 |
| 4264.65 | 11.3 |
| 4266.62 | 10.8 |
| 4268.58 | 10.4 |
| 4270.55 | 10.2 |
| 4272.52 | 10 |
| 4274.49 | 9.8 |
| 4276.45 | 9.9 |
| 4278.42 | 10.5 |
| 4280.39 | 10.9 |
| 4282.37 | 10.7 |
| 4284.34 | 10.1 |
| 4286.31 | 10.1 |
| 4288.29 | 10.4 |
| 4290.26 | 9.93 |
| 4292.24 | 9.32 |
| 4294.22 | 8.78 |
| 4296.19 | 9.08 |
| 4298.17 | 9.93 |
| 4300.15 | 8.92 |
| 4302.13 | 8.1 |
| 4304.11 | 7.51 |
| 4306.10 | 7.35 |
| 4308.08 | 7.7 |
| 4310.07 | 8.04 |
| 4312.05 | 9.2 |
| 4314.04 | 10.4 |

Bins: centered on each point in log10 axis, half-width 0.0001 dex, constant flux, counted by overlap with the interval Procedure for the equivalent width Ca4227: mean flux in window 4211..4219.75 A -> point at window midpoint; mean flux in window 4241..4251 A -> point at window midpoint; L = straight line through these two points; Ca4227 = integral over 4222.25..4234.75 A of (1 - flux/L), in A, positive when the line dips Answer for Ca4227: 1.5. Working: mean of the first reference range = 10.6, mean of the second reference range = 11.1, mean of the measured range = 9.54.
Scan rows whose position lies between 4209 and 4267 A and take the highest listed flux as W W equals 11.7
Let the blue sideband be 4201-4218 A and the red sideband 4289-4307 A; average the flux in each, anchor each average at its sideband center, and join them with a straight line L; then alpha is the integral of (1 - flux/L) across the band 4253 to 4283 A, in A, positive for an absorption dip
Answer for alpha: -3.76 A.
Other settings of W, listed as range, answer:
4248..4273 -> 11.4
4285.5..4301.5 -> 10.4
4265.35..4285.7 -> 10.9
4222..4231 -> 9.68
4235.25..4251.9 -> 11.6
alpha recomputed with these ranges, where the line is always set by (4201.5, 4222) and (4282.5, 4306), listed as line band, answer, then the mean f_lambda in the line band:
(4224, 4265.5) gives -1.9 A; 10.5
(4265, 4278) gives -0.8 A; 10.3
